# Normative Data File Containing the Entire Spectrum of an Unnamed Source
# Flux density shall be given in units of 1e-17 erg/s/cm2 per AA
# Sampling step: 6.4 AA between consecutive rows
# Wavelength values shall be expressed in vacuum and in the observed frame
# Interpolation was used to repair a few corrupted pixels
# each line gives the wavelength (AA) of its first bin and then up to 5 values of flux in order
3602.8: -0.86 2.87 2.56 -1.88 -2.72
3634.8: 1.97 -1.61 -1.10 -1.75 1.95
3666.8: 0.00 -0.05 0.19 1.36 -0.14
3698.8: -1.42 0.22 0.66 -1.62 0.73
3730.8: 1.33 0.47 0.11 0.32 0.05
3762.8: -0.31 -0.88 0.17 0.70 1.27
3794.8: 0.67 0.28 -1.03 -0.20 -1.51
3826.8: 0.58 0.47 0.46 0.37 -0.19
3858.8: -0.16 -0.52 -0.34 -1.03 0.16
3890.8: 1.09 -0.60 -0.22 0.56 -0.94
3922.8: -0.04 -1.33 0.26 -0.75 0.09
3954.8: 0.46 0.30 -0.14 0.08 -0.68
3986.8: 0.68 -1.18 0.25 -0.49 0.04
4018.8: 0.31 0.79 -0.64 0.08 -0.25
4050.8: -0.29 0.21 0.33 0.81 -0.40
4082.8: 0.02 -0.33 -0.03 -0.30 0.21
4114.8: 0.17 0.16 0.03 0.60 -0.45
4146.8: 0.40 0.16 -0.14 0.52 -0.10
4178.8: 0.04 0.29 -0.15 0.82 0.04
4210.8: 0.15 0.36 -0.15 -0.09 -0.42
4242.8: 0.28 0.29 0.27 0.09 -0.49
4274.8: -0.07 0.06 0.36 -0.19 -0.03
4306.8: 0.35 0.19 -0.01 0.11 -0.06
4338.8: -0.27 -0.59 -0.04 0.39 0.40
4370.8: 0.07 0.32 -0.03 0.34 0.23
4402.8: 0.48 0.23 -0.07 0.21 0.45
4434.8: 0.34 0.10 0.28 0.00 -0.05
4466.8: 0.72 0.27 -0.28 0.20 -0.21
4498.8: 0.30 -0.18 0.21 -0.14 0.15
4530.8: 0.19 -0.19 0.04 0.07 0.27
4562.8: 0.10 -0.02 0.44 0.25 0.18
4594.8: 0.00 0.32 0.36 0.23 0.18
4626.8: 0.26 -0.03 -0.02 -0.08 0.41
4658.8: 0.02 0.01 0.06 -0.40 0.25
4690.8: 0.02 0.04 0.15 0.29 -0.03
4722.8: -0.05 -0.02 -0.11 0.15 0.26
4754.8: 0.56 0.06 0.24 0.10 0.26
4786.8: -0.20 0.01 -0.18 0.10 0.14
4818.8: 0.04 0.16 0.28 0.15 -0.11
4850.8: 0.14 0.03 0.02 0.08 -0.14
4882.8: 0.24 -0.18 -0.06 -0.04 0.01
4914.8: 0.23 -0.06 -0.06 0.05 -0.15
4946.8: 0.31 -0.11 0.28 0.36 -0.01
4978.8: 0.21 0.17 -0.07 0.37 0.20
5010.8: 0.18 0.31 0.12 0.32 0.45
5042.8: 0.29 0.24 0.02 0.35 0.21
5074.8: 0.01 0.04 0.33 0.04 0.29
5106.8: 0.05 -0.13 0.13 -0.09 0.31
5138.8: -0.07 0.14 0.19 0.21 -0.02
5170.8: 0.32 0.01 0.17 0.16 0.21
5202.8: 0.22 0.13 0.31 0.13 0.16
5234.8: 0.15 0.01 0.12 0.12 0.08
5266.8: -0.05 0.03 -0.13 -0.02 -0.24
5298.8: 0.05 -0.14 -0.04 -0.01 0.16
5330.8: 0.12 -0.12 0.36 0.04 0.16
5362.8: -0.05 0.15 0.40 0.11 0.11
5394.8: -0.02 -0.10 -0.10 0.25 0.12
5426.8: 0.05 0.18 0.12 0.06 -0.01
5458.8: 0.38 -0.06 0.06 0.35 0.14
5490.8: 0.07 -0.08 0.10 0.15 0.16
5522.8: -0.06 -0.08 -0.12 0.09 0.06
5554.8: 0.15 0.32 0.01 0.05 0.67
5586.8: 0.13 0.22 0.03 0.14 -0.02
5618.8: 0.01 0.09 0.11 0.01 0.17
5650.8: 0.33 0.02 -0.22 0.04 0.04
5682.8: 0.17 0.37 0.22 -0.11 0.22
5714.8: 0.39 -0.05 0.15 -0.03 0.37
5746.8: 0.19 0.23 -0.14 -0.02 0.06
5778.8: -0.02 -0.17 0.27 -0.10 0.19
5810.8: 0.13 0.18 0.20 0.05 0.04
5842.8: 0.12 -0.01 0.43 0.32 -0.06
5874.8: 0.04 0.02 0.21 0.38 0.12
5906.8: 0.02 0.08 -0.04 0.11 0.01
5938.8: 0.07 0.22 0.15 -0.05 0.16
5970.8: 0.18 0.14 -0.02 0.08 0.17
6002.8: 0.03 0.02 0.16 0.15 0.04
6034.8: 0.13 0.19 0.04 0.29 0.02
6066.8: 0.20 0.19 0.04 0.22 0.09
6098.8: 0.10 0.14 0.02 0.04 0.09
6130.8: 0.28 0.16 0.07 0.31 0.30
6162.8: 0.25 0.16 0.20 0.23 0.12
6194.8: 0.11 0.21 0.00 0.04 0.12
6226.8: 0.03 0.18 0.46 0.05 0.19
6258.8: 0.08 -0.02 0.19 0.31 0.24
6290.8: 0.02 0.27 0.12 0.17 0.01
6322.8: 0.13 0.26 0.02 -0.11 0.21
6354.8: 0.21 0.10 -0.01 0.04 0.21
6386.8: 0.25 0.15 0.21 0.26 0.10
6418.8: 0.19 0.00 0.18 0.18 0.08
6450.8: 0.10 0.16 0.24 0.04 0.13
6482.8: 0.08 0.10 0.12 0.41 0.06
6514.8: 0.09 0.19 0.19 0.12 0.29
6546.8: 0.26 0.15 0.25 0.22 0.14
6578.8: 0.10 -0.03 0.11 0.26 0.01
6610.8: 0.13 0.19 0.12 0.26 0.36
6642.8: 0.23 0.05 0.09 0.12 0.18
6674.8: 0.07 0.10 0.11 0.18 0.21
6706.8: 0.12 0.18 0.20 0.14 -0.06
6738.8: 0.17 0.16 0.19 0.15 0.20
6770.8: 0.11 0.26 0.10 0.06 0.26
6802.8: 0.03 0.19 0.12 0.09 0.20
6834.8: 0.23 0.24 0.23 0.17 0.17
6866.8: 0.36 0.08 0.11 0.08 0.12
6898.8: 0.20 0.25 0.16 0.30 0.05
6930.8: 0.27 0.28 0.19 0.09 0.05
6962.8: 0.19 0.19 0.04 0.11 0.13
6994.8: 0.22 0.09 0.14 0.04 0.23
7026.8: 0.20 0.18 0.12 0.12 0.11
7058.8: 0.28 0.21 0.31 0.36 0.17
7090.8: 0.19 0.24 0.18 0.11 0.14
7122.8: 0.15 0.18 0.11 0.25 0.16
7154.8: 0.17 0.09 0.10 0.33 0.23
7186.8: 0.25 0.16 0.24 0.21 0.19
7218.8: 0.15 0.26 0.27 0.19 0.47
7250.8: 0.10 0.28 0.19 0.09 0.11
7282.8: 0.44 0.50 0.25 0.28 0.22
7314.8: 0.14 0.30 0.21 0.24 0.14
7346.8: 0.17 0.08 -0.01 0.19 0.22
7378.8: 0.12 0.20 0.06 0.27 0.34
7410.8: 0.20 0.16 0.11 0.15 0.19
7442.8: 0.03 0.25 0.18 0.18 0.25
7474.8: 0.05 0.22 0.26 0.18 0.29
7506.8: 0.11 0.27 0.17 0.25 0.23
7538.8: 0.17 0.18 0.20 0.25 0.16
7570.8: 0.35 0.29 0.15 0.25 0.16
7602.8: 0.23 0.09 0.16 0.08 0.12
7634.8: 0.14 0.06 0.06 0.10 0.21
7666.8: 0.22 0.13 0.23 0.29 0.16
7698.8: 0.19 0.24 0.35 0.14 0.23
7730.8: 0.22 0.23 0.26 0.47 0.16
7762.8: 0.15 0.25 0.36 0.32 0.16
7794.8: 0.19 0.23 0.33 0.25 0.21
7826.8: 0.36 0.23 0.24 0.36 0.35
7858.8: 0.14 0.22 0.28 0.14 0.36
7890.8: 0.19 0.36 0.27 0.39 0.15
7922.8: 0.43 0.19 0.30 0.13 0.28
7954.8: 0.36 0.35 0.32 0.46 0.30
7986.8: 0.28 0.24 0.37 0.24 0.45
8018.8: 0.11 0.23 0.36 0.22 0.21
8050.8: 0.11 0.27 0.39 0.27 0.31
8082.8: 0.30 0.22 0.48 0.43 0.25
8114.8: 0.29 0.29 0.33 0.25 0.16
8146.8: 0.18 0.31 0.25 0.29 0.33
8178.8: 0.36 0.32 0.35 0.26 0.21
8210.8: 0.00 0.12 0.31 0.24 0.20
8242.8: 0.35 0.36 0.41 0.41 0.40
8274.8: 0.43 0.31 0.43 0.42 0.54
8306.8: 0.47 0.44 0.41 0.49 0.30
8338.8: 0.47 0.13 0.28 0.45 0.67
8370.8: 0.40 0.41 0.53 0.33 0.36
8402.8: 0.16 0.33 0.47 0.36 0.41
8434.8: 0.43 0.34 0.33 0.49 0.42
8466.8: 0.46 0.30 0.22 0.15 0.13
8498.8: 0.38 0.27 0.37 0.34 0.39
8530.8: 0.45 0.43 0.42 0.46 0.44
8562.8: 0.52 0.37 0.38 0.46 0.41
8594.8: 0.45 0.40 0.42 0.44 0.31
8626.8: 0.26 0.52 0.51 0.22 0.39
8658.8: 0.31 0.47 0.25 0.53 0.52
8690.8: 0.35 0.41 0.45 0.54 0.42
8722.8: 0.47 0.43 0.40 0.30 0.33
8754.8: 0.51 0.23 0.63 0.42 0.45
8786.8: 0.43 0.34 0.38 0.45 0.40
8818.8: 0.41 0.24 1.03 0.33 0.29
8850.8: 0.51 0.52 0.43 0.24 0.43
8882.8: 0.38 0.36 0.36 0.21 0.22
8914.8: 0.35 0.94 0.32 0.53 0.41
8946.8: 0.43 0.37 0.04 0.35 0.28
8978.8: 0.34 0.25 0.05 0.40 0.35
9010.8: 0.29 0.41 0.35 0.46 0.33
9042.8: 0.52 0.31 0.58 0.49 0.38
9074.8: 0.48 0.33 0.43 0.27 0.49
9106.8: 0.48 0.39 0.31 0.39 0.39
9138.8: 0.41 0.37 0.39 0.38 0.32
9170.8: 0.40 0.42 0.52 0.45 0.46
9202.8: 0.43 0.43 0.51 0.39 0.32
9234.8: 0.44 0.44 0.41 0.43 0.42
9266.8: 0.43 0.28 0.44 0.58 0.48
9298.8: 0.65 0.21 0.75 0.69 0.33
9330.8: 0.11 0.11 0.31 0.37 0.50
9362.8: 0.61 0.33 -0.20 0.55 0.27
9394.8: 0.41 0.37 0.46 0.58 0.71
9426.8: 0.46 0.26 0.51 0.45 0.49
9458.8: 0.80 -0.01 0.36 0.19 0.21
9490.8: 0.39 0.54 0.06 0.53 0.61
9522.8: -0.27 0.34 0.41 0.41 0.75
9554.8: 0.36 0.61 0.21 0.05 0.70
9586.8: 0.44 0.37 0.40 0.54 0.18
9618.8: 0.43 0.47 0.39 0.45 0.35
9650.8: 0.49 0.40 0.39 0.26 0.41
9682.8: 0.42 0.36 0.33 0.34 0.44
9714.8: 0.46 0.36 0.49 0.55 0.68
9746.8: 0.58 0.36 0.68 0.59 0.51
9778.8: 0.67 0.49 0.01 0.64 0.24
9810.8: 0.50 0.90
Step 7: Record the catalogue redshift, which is 1.069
